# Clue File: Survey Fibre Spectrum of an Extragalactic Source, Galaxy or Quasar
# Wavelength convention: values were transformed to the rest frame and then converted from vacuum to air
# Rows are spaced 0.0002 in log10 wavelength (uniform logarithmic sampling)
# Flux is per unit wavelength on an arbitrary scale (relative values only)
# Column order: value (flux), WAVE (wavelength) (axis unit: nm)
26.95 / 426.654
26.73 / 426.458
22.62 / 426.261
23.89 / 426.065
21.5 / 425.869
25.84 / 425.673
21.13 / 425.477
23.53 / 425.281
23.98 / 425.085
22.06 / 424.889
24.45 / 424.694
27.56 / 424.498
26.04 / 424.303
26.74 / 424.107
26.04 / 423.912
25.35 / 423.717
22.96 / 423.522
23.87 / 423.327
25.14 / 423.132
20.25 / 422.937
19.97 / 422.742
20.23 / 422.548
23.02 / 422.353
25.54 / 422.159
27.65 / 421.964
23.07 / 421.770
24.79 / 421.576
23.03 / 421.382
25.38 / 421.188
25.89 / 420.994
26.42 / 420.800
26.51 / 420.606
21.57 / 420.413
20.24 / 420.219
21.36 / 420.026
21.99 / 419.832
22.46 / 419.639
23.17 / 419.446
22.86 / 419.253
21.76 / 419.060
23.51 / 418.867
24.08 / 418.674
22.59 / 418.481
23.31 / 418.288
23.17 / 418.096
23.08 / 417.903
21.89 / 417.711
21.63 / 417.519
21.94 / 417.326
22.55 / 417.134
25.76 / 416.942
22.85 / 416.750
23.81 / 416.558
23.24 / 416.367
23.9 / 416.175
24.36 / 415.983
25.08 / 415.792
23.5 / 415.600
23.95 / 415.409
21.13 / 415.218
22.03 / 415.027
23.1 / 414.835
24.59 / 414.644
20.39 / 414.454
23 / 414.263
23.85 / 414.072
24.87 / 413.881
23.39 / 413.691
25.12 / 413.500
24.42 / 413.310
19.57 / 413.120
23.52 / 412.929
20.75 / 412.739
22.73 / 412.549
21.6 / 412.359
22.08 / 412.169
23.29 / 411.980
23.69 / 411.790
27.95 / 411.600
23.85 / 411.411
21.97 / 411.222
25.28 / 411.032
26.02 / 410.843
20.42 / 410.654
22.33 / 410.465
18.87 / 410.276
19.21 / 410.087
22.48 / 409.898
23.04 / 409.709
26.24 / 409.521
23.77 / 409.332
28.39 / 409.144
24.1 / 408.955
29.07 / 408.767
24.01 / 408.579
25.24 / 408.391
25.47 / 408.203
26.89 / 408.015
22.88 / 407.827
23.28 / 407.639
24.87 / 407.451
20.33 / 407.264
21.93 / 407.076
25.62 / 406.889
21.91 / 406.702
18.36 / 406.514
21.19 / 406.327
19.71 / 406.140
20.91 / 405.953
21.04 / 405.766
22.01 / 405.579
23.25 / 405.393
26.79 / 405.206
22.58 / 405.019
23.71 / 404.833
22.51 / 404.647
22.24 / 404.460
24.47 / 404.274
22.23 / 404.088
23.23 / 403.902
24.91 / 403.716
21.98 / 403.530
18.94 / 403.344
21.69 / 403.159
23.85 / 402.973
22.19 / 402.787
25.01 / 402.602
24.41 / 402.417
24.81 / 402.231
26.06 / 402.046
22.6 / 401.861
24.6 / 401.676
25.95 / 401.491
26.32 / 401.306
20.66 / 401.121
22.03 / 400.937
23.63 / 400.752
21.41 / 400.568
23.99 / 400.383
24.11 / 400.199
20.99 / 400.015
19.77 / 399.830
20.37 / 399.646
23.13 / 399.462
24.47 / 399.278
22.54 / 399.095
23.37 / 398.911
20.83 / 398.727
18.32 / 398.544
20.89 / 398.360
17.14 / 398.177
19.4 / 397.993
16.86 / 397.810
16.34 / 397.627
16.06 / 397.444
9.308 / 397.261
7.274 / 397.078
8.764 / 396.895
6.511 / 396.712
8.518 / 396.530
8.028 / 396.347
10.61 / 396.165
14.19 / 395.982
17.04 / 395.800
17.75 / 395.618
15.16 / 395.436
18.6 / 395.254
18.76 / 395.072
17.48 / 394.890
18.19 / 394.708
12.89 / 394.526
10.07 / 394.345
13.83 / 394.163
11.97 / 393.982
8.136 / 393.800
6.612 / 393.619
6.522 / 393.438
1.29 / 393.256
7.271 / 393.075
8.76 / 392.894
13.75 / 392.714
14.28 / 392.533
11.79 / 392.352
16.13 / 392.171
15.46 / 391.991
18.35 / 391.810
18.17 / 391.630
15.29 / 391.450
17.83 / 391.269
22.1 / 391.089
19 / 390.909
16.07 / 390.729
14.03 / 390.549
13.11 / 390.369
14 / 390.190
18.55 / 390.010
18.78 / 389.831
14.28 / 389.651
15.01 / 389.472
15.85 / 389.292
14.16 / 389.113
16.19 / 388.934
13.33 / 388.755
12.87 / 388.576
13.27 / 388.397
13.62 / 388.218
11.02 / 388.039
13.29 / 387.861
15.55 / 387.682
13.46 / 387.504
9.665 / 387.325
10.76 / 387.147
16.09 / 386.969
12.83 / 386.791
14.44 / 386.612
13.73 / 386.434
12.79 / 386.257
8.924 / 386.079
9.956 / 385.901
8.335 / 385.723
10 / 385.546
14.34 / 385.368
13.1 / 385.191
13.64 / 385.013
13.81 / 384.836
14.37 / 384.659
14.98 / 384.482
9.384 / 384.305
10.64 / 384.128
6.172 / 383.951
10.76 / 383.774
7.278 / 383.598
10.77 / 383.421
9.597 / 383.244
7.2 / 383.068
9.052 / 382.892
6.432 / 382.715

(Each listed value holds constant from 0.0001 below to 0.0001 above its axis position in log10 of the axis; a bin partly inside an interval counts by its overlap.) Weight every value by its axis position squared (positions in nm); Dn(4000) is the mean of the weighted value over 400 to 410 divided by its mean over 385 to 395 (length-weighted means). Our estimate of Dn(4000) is 1.9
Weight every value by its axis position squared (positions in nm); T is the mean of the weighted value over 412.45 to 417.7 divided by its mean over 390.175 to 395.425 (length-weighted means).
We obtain 1.9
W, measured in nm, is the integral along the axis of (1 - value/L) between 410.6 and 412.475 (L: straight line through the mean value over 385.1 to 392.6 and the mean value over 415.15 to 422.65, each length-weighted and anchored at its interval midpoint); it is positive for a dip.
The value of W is -0.22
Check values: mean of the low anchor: 14.3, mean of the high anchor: 23.4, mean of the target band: 23.7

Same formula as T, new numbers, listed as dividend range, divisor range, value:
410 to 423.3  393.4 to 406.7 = 1.31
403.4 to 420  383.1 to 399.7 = 1.84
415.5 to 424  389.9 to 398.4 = 1.93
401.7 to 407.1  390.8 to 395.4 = 1.76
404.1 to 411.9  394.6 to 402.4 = 1.31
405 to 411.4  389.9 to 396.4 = 1.79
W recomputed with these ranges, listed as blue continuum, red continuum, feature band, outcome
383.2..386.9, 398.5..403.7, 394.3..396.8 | 0.65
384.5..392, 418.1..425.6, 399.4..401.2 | -0.44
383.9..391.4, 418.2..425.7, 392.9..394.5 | 0.73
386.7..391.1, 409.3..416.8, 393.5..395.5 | 0.35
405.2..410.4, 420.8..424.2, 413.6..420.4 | 0.23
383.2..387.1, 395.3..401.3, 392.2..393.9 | 0.69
